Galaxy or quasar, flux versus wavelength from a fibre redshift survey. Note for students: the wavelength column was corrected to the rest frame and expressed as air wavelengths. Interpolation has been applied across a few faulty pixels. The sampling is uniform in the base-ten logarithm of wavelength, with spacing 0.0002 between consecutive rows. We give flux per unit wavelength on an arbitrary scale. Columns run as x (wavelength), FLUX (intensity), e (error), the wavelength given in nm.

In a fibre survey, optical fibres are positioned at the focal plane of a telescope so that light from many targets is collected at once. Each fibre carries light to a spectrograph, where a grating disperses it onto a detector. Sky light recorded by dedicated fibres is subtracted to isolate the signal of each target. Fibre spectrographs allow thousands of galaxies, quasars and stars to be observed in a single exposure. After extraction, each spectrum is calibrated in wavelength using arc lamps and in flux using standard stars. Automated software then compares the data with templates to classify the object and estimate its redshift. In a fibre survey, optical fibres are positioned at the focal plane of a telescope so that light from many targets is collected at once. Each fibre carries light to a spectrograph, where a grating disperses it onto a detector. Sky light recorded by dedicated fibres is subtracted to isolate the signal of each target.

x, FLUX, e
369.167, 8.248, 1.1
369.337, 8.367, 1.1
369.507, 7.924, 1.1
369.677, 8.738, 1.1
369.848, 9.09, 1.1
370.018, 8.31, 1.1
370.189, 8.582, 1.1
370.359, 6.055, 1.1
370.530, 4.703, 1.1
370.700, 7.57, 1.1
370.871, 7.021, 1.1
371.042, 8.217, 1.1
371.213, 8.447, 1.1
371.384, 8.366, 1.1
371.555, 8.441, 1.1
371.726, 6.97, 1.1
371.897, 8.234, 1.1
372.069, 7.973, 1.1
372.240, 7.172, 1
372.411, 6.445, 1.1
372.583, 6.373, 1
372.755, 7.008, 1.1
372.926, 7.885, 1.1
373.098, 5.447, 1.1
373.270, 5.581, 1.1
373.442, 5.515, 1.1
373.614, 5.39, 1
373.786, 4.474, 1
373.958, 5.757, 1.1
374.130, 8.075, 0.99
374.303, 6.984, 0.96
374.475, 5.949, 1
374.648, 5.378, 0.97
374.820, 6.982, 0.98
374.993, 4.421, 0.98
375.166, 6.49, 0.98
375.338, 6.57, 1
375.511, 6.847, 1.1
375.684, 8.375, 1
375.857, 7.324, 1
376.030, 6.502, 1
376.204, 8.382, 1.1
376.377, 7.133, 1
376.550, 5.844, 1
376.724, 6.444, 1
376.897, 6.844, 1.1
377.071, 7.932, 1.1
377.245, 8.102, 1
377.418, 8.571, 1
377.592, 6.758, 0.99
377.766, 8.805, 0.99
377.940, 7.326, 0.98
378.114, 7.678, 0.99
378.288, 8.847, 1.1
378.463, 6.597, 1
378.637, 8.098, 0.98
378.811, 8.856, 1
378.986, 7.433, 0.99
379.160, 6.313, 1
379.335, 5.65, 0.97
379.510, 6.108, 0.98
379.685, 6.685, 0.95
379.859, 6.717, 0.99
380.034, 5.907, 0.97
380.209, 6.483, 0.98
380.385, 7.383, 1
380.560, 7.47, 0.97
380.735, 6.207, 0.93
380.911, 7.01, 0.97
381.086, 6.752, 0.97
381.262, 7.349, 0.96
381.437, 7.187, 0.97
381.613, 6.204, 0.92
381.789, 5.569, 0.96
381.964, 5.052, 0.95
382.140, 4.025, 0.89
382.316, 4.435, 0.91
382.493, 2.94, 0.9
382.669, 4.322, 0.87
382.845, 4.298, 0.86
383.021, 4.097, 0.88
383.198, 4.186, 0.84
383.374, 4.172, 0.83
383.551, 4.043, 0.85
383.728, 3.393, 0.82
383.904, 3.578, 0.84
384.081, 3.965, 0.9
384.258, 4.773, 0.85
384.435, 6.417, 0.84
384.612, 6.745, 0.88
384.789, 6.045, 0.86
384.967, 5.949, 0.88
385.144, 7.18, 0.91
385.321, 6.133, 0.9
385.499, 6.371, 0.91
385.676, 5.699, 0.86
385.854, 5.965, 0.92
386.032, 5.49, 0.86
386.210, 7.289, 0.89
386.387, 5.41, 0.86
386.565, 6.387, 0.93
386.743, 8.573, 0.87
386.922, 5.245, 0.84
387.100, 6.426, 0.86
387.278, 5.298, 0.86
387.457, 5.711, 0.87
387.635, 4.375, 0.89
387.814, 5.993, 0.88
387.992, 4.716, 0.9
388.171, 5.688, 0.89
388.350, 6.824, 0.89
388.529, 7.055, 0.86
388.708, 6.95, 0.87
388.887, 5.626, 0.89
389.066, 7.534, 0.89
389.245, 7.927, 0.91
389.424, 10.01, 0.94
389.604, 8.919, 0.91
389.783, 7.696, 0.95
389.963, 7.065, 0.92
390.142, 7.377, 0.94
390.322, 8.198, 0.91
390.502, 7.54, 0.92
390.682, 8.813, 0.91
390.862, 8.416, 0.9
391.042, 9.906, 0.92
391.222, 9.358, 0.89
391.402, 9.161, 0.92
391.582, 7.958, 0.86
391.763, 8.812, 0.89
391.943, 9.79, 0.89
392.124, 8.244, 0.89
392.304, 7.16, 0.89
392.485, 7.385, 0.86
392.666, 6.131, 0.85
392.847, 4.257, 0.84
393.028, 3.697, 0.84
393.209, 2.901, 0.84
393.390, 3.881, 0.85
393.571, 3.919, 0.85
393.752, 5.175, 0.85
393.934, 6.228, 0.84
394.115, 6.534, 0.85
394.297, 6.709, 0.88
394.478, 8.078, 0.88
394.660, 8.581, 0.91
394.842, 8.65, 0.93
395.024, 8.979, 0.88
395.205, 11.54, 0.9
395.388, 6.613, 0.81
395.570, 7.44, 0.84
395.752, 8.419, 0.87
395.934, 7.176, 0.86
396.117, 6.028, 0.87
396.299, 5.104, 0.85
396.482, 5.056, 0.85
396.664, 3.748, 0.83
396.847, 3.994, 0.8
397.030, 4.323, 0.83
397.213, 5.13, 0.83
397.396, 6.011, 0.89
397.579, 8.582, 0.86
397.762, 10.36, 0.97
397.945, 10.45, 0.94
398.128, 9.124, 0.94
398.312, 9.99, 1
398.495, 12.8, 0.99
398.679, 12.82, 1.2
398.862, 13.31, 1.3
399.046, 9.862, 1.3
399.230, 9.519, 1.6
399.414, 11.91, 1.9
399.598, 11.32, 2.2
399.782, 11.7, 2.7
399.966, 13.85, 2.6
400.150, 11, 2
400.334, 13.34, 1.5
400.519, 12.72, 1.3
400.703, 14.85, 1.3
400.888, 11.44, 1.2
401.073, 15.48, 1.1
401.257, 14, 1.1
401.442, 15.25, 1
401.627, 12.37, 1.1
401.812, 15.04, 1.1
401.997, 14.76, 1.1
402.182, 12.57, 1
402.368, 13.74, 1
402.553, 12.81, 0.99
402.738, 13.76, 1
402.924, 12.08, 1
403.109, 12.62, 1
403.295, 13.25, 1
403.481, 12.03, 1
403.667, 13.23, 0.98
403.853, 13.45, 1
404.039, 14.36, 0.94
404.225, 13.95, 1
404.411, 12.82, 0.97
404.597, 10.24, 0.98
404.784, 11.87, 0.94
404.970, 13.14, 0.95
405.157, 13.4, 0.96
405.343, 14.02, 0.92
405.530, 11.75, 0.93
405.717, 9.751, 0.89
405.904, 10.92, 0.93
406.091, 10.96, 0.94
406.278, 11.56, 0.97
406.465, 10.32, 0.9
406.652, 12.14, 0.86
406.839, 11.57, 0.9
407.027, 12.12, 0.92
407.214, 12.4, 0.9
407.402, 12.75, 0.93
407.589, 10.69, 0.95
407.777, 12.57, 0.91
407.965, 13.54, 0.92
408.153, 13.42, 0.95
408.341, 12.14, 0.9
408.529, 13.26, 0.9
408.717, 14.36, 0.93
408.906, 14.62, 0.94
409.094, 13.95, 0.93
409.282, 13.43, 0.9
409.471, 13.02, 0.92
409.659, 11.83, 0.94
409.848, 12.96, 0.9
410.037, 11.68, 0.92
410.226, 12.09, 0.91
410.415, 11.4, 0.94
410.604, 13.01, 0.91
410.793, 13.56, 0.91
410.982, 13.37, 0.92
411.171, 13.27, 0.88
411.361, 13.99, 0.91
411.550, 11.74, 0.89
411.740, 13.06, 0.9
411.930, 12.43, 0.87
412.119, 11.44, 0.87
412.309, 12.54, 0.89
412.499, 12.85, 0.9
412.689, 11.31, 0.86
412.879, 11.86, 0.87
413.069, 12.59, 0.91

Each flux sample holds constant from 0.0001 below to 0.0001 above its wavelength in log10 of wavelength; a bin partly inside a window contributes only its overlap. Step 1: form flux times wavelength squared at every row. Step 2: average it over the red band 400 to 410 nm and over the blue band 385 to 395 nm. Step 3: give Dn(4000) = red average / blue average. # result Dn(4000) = 2.0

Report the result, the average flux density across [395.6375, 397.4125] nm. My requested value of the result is 5.5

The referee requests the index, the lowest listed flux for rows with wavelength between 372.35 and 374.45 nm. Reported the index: 4.474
